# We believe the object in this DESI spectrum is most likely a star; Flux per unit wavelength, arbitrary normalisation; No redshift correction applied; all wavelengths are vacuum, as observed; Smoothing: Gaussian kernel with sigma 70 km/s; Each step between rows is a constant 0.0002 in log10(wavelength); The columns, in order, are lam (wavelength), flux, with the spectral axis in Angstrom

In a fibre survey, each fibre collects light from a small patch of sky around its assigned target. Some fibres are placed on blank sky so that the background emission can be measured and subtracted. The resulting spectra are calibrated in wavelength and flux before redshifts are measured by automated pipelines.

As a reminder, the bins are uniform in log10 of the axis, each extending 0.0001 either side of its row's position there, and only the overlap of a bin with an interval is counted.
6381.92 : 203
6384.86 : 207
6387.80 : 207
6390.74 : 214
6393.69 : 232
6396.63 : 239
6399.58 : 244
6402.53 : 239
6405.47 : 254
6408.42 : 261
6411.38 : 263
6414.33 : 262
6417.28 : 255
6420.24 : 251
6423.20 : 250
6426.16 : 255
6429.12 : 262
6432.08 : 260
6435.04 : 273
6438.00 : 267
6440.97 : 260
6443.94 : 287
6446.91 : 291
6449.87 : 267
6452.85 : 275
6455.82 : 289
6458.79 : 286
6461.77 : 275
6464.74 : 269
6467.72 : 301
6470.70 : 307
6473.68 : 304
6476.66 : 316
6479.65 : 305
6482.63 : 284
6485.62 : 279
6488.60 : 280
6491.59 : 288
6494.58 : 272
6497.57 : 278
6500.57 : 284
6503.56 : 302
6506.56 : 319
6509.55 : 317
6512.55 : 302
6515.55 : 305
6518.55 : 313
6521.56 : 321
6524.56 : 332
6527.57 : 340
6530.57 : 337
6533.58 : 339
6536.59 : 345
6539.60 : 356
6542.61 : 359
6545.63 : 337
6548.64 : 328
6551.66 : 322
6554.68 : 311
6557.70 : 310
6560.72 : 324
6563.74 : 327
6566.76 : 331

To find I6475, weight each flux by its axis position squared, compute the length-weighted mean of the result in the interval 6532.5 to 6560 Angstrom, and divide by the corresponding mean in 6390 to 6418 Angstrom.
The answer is 1.4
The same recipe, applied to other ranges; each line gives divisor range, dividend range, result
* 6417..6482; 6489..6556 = 1.17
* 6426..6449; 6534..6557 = 1.28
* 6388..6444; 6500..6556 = 1.34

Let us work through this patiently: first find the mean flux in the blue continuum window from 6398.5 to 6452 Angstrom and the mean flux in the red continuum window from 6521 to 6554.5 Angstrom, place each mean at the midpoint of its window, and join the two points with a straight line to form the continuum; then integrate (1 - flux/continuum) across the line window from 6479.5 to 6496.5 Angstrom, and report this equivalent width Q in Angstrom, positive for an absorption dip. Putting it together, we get 1.2 Angstrom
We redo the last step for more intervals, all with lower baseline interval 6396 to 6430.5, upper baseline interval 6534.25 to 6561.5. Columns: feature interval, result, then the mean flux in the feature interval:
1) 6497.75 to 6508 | 0.26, 298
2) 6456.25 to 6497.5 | 0.19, 289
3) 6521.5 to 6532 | -0.45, 334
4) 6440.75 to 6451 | -0.23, 279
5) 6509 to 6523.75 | 0.09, 312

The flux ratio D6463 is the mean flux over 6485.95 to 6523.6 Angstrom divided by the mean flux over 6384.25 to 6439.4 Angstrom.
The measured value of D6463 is 1.20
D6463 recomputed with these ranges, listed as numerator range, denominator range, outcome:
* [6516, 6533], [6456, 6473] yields 1.14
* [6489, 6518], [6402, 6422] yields 1.16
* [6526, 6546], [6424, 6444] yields 1.31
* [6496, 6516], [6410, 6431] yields 1.17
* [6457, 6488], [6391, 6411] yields 1.20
